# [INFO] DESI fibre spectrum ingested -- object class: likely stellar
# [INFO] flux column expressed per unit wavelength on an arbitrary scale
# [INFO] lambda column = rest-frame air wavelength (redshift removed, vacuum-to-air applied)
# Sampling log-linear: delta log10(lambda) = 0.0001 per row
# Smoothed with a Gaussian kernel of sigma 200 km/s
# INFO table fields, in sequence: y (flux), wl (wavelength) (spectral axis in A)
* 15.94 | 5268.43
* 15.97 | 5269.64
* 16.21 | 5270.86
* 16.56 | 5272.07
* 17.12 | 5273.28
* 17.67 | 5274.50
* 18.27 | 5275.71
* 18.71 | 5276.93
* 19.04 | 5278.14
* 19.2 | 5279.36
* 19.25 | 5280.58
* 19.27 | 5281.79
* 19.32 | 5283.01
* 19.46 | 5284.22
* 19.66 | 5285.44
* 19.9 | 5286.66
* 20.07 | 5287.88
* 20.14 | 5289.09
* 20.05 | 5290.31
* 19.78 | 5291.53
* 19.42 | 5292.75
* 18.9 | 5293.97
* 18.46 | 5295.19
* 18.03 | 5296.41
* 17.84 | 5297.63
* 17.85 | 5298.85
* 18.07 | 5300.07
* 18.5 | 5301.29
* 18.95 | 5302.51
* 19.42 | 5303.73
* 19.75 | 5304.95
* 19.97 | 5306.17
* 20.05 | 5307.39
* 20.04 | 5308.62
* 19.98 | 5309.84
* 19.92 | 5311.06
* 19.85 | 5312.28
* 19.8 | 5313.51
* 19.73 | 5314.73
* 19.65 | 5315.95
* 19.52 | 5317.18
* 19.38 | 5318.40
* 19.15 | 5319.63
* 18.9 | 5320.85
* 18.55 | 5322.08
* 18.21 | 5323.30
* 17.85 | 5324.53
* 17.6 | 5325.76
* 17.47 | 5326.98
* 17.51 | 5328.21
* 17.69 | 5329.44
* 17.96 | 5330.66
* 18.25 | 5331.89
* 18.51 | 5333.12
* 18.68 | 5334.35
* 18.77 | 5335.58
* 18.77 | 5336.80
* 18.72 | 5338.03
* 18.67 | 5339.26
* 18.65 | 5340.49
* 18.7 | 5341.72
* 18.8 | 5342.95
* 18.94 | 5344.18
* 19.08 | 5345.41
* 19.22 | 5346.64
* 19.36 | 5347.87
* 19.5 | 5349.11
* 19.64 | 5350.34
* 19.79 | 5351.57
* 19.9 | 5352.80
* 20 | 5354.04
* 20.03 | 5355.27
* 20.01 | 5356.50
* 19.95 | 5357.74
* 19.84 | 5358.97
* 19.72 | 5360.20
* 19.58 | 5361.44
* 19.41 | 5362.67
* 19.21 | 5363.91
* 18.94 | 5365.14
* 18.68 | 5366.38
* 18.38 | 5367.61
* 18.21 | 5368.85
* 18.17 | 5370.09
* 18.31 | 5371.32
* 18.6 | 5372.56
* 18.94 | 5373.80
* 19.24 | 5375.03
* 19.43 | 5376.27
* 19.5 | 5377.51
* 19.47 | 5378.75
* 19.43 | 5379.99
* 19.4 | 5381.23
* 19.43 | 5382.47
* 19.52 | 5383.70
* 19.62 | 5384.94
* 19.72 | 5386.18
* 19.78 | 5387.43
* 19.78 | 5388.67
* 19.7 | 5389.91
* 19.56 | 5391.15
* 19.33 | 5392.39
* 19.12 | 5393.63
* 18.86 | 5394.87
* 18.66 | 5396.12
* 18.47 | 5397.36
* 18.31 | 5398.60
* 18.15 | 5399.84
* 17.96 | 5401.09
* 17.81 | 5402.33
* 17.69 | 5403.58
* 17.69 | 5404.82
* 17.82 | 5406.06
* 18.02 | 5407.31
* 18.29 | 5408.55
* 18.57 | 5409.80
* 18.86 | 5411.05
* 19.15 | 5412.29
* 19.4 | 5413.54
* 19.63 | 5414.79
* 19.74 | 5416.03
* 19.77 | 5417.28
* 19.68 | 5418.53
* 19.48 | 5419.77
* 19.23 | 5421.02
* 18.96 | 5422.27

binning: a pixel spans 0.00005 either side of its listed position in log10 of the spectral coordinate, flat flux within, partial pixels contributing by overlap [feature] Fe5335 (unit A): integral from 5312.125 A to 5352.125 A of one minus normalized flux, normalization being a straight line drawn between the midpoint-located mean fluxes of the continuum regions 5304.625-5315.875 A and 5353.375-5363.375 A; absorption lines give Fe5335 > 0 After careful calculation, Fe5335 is 2.1 A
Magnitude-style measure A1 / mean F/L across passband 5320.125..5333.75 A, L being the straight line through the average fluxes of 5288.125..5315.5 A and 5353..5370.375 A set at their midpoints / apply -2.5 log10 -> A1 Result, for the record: 0.07 mag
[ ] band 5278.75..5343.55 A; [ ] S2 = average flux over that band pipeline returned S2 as 19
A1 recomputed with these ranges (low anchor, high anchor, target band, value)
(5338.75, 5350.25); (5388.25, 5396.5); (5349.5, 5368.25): -0.02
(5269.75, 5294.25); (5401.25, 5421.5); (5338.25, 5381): -0.02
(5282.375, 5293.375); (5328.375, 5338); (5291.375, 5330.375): 0.01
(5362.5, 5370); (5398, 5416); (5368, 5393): -0.04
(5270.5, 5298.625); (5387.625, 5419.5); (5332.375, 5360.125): -0.03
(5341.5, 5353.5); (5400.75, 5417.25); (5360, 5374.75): 0.01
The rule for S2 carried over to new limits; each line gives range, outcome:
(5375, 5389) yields 19.5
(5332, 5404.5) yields 19.1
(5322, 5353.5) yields 18.7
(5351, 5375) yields 19.2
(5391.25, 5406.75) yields 18.4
